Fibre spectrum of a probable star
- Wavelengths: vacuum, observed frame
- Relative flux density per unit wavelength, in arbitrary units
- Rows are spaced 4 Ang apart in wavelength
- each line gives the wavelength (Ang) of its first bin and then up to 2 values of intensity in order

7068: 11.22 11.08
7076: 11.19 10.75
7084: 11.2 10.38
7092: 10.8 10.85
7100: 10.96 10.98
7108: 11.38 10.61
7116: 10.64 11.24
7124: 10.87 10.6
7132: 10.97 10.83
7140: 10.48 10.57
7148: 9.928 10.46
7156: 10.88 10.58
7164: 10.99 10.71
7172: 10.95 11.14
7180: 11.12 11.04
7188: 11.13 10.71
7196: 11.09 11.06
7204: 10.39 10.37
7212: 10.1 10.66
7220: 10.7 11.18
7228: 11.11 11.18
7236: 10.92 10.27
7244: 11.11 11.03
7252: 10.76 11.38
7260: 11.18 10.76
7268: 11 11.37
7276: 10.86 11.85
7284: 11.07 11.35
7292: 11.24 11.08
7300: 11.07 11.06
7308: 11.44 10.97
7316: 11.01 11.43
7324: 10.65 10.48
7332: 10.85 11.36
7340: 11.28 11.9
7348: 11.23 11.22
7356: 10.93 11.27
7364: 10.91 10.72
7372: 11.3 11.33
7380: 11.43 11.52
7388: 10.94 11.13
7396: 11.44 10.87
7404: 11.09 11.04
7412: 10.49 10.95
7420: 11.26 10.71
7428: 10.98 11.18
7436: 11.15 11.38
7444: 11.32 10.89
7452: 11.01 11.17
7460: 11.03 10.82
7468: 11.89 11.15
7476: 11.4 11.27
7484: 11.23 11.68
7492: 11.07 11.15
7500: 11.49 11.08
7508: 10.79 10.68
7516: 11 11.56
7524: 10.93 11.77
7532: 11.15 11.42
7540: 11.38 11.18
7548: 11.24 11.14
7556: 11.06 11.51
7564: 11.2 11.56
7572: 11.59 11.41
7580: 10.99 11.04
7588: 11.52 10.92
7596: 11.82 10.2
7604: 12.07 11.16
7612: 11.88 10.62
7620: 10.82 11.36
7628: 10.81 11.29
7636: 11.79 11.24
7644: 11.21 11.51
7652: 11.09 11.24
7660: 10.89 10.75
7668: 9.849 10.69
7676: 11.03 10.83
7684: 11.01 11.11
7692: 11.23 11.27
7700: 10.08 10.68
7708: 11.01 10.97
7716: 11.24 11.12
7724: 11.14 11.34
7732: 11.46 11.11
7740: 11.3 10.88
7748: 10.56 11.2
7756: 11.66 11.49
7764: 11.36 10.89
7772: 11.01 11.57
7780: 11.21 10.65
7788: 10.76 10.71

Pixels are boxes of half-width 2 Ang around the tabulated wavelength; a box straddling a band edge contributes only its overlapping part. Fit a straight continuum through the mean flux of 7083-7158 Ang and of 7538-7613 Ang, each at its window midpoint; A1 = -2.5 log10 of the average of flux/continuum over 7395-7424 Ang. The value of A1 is 0.01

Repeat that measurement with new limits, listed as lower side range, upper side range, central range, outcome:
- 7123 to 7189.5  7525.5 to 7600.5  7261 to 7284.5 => -0.02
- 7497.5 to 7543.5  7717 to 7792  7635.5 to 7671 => 0.01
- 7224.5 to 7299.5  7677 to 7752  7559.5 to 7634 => -0.02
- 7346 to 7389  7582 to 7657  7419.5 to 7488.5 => 0.00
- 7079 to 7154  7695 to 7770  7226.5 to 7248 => -0.01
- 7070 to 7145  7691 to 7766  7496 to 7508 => -0.02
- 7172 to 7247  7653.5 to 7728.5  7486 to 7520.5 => -0.03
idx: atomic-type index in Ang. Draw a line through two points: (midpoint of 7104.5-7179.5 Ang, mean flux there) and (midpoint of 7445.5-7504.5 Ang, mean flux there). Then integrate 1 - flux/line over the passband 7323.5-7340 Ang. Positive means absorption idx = 0.2 Ang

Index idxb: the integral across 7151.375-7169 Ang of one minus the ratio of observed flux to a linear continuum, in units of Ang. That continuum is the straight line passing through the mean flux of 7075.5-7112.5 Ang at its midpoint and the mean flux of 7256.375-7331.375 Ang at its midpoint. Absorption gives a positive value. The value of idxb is 0.4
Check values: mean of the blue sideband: 10.9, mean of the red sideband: 11.1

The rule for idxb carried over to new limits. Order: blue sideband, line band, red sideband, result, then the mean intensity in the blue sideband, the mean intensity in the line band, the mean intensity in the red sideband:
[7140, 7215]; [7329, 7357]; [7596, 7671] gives -0.95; 10.7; 11.2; 11.1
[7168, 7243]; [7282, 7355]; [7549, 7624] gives -1.22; 10.8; 11.1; 11.3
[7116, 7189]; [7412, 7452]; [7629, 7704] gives -0.56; 10.8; 11.1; 11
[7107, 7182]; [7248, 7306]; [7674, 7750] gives -1.64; 10.8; 11.1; 11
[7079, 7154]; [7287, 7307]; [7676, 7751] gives -0.60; 10.8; 11.2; 11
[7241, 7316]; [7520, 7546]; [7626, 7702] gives -0.67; 11.1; 11.3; 11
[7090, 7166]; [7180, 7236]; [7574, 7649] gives 0.05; 10.8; 10.8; 11.2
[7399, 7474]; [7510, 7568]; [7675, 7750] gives -0.98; 11.1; 11.2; 11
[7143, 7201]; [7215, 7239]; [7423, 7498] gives -0.11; 10.8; 10.9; 11.2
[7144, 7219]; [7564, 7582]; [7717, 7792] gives -0.58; 10.7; 11.4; 11.1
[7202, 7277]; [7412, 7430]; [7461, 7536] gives 0.32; 10.9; 10.9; 11.2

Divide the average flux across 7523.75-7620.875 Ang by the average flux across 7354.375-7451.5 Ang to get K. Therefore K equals 1.0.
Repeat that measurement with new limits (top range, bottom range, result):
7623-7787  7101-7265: 1.02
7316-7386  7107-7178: 1.04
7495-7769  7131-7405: 1.01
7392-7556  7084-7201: 1.03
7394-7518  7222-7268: 1.01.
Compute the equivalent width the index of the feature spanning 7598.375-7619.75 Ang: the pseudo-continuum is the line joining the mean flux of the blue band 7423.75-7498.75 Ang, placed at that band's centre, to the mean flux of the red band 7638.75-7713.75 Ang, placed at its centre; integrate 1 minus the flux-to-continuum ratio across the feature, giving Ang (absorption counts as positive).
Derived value -0.3 Ang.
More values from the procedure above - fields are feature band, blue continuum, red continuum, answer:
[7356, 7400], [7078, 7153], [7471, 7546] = -0.37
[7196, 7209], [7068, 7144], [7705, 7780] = 0.27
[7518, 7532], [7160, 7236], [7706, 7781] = -0.41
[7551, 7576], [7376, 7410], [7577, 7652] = -0.29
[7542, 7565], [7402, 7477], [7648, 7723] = -0.44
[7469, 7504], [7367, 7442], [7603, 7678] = -0.64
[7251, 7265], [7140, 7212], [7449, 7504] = -0.23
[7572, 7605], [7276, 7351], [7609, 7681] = -0.50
